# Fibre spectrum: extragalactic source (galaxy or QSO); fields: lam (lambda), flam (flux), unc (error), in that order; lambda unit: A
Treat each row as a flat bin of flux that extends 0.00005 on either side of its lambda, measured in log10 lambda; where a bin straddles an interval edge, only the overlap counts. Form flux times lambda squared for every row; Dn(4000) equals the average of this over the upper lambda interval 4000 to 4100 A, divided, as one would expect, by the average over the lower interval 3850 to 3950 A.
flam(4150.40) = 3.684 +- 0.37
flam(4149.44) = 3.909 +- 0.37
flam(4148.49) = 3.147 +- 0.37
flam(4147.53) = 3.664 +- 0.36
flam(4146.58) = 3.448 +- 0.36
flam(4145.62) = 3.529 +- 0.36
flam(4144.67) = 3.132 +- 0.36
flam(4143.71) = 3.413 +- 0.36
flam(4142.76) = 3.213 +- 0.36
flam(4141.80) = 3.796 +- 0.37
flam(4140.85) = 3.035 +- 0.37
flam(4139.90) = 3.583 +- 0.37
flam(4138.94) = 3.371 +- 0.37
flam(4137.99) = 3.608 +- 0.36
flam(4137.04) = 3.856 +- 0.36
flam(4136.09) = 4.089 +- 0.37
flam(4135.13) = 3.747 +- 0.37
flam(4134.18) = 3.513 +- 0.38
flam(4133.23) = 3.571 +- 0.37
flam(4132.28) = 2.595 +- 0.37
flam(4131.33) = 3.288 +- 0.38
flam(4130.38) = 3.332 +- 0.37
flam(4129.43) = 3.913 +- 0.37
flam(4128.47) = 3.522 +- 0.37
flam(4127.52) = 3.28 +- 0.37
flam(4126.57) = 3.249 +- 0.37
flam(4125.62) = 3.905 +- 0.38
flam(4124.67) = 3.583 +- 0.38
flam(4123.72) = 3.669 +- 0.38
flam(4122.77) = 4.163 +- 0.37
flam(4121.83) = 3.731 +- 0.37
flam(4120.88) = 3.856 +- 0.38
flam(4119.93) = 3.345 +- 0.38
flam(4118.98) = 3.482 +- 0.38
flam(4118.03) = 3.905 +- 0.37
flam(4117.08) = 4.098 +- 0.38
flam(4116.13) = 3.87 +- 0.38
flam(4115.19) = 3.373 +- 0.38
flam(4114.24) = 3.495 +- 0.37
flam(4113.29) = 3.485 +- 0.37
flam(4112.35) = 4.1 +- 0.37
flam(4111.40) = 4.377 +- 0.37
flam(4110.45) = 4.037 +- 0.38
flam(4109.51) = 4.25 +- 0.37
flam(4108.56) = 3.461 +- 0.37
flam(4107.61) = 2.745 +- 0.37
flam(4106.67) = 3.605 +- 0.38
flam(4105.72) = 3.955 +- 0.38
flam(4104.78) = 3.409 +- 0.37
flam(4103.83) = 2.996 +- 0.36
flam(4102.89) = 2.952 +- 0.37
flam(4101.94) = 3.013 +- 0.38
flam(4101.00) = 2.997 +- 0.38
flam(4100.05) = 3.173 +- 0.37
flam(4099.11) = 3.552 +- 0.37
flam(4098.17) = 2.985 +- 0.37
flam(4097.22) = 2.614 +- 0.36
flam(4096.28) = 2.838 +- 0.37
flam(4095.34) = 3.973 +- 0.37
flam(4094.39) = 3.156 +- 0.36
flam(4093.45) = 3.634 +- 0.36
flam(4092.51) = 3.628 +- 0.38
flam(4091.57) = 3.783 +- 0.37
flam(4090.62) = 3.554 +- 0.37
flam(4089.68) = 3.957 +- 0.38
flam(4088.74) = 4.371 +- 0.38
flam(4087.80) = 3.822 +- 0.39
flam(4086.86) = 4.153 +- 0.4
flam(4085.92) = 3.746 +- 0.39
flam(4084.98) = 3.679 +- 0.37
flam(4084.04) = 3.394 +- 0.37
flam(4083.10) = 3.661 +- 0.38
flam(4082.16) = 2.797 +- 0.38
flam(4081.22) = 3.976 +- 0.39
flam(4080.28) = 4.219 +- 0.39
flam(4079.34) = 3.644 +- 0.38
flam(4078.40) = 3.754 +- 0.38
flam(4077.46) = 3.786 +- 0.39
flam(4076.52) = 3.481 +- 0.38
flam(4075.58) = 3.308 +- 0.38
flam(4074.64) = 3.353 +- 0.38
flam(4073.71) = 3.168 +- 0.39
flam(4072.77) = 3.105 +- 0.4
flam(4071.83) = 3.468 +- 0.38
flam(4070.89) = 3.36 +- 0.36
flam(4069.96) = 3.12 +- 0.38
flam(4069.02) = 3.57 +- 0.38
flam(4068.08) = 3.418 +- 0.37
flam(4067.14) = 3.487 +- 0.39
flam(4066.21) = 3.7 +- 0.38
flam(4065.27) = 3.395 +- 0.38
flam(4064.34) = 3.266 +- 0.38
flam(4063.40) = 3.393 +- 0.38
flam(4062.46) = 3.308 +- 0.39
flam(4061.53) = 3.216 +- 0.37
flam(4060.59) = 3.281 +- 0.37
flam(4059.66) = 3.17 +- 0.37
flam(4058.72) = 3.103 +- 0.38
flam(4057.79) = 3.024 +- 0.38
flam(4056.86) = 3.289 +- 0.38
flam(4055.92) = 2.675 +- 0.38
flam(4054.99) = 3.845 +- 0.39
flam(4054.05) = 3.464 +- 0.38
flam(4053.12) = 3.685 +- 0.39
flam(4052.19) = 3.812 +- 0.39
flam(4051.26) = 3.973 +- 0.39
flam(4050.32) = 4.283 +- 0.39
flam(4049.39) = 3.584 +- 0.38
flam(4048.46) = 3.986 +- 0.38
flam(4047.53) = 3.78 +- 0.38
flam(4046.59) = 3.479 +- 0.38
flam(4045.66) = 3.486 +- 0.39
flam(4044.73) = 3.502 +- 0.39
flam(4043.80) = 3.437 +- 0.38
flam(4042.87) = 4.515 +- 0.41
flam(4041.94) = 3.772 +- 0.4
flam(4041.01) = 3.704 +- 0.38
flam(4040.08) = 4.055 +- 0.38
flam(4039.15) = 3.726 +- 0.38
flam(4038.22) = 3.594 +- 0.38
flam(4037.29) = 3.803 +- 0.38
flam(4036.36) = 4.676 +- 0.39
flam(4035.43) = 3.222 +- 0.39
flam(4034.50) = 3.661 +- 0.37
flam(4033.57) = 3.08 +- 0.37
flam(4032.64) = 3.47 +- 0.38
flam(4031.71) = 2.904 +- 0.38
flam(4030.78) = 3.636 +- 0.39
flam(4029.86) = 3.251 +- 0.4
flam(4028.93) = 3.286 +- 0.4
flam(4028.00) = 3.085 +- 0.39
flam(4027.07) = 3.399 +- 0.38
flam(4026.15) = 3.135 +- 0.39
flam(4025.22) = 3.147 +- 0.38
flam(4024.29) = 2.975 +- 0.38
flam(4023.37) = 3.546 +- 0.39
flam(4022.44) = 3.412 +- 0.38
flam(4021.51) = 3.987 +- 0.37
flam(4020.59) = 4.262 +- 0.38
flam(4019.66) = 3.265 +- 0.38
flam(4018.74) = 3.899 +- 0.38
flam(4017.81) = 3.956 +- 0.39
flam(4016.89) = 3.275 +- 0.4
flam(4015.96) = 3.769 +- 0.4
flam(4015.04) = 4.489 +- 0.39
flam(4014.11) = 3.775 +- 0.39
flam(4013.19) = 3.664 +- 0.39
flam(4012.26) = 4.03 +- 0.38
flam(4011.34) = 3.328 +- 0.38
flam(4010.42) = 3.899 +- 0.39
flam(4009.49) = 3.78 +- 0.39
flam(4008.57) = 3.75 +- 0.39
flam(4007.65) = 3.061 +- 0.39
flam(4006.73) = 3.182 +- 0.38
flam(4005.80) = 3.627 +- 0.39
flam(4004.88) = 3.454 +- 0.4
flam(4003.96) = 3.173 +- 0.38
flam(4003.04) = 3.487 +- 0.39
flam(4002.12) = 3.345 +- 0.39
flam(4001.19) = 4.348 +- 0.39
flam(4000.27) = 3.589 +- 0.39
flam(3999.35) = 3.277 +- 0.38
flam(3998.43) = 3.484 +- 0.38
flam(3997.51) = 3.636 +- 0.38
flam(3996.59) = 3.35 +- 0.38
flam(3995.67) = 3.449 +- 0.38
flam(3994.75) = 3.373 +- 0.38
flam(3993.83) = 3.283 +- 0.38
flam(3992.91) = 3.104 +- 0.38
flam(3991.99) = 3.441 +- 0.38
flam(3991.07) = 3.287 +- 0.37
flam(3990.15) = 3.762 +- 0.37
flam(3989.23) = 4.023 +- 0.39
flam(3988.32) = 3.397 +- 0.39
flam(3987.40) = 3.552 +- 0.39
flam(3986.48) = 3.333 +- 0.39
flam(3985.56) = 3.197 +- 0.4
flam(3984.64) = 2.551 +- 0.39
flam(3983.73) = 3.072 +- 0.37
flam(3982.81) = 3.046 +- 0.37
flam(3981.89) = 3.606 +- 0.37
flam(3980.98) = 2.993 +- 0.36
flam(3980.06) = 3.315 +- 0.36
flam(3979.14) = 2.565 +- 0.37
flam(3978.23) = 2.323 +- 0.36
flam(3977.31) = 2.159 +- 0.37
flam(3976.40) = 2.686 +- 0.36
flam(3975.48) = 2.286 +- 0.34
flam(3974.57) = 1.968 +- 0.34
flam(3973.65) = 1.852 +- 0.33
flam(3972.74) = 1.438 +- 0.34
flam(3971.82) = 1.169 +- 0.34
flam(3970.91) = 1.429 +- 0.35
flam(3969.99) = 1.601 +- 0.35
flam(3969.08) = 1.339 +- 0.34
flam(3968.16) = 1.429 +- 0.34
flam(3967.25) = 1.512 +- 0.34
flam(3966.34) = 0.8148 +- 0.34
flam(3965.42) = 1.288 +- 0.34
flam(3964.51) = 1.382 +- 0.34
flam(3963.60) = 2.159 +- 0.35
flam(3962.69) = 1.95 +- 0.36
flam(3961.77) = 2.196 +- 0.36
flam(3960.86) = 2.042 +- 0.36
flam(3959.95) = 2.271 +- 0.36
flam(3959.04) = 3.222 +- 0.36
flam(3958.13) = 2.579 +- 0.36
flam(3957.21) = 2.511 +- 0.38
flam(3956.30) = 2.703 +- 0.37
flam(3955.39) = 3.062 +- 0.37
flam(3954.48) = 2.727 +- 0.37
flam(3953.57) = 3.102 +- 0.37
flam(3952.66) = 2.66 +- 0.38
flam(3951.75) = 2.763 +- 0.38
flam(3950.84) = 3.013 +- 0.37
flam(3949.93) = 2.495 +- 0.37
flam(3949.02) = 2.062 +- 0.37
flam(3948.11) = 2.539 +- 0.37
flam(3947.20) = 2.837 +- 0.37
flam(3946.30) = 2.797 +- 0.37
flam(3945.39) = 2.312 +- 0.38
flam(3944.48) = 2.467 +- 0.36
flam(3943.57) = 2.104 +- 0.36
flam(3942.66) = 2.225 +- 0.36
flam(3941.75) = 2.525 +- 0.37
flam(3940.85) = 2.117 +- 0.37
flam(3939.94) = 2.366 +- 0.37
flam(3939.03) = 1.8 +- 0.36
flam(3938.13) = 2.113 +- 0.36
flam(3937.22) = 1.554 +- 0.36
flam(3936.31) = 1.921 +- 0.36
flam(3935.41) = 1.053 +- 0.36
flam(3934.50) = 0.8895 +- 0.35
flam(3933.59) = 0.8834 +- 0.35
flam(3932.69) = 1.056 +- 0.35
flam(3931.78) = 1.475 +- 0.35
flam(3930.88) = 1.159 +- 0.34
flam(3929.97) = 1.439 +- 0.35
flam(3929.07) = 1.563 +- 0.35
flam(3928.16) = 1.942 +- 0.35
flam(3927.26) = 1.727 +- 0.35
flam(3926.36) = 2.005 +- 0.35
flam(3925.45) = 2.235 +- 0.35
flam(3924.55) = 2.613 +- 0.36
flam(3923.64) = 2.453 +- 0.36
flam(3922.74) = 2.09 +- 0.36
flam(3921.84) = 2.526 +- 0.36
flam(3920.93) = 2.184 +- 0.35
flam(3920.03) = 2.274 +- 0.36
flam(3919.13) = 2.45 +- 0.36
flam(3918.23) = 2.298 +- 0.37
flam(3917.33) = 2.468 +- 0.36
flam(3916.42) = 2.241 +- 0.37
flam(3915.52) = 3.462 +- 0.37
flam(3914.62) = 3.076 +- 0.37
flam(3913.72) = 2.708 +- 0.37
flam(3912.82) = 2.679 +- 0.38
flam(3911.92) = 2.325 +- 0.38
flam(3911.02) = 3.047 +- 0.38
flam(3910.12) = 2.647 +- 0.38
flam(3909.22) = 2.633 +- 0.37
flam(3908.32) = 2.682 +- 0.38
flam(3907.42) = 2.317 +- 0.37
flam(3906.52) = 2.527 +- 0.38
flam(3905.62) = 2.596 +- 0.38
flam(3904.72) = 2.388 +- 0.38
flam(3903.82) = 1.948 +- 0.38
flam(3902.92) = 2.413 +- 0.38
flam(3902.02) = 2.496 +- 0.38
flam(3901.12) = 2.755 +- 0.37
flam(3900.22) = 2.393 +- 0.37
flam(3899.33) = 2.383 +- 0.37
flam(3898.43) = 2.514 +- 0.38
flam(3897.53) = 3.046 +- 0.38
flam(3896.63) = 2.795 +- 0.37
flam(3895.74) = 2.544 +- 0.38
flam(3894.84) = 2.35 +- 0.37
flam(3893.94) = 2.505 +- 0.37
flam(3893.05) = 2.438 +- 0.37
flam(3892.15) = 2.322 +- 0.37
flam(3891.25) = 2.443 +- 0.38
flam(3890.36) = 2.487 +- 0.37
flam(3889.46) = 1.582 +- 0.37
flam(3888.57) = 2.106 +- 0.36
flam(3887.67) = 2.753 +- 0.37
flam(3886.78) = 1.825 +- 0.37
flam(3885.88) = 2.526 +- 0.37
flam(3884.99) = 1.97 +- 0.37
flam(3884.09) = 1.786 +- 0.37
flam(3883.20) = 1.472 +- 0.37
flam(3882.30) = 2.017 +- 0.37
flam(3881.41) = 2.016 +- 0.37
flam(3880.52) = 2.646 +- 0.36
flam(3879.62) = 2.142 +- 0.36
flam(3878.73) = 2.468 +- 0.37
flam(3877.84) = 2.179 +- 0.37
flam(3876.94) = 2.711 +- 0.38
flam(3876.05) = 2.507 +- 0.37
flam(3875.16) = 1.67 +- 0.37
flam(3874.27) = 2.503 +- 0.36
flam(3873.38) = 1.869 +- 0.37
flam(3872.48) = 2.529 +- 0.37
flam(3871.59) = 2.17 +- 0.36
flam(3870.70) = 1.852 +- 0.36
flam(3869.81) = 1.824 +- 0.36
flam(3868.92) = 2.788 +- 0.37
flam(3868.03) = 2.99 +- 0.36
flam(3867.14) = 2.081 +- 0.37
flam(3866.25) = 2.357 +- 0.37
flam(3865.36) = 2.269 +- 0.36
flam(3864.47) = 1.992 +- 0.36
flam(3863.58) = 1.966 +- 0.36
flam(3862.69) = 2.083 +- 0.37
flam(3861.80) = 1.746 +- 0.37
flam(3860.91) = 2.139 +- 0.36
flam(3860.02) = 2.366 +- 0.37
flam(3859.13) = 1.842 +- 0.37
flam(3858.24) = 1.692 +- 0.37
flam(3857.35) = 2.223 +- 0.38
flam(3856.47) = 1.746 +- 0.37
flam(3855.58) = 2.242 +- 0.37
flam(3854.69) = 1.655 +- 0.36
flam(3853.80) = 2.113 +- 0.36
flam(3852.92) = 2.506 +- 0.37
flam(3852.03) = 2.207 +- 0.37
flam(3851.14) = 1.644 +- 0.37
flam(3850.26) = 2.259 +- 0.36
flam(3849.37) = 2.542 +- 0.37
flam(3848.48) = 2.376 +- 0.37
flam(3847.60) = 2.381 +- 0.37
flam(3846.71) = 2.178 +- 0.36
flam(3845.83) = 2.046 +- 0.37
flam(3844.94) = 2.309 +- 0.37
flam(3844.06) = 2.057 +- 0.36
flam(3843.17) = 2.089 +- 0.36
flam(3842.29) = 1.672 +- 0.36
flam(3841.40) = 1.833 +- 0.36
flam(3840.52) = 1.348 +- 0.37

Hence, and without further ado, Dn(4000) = 1.7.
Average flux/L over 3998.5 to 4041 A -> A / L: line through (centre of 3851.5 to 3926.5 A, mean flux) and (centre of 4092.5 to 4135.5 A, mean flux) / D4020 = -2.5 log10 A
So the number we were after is -0.19 mag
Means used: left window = 2.32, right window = 3.51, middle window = 3.57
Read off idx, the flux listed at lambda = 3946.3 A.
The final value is 2.797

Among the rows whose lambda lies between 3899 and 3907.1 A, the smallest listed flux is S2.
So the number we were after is 1.948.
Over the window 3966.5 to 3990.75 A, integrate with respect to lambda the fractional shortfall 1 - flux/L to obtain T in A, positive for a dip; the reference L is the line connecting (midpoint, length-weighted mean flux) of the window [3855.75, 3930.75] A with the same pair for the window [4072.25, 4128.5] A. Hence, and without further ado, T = 2.8 A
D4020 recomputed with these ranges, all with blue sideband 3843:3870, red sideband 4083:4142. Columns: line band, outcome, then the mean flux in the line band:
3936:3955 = 0.10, 2.41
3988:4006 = -0.19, 3.49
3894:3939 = 0.11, 2.23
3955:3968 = 0.28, 2.1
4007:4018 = -0.23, 3.72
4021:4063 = -0.11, 3.52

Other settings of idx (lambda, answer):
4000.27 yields 3.589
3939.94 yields 2.366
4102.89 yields 2.952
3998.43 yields 3.484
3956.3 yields 2.703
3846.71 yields 2.178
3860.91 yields 2.139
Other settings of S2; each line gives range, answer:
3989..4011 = 3.061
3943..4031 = 0.8148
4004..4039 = 2.904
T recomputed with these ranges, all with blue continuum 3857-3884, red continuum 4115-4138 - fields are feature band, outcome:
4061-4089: -1.7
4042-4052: -2.0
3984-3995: -2.0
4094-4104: 1.0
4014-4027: -2.6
